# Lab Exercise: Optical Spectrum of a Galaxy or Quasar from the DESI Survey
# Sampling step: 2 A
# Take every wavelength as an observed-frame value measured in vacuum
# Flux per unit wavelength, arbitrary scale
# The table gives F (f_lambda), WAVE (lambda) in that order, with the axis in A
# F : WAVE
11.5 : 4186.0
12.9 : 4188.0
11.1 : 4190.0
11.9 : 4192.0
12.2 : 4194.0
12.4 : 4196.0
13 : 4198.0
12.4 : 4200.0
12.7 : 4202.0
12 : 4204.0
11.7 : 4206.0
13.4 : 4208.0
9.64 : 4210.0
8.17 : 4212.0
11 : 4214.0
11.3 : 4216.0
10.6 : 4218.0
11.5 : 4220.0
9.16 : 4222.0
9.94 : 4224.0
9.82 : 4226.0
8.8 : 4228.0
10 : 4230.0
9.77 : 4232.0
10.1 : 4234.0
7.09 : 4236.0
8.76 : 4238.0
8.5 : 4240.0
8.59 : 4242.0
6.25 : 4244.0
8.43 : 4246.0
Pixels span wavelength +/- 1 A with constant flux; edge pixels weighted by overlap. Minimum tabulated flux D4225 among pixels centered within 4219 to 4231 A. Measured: 8.8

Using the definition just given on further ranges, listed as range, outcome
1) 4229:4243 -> 7.09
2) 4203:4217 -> 8.17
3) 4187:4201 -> 11.1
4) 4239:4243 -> 8.5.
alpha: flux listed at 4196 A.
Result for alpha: 12.4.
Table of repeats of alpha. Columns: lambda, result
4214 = 11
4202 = 12.7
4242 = 8.59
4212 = 8.17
